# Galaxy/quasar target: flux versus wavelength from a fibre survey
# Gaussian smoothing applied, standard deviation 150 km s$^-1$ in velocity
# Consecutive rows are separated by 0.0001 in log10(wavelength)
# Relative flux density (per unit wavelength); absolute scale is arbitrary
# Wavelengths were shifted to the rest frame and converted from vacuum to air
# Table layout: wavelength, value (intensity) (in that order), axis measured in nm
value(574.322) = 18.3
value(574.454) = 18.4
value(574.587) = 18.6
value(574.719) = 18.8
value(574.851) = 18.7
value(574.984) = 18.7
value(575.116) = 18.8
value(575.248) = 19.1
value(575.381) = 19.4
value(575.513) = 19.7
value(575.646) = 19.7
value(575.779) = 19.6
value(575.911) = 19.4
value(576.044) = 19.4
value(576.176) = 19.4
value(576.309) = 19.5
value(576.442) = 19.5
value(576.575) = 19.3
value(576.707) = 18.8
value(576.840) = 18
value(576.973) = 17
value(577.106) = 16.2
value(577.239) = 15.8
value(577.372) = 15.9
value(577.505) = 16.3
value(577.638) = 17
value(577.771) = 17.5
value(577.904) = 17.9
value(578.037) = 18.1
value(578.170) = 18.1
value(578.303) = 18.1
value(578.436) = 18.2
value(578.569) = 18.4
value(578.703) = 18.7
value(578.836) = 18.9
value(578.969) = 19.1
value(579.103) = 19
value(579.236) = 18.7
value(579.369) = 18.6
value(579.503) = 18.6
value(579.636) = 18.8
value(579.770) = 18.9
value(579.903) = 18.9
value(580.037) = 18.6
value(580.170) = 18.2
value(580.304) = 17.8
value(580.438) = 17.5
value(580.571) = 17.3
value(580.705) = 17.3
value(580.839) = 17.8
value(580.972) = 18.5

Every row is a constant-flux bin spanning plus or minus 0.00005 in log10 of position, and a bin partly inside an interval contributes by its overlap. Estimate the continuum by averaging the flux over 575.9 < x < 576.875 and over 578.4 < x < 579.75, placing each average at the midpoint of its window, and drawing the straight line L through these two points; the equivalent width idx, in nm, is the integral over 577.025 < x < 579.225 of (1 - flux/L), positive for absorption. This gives 0.13 nm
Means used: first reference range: 19.2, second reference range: 18.7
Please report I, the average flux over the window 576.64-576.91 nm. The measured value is 18.4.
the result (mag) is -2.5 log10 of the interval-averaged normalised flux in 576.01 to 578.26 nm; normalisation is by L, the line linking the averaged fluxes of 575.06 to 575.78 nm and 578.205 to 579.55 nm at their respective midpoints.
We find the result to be 0.07 mag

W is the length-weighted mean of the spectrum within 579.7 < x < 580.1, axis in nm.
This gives 18.8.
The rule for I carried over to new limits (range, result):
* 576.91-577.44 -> 16.2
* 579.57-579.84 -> 18.9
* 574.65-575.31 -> 18.8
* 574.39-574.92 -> 18.6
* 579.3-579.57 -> 18.6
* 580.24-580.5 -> 17.6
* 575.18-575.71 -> 19.5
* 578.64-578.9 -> 18.8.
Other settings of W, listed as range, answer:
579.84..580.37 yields 18.4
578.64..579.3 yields 18.9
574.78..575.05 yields 18.7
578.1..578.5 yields 18.2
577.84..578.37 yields 18.1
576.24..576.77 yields 19.3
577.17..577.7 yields 16.2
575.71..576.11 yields 19.5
